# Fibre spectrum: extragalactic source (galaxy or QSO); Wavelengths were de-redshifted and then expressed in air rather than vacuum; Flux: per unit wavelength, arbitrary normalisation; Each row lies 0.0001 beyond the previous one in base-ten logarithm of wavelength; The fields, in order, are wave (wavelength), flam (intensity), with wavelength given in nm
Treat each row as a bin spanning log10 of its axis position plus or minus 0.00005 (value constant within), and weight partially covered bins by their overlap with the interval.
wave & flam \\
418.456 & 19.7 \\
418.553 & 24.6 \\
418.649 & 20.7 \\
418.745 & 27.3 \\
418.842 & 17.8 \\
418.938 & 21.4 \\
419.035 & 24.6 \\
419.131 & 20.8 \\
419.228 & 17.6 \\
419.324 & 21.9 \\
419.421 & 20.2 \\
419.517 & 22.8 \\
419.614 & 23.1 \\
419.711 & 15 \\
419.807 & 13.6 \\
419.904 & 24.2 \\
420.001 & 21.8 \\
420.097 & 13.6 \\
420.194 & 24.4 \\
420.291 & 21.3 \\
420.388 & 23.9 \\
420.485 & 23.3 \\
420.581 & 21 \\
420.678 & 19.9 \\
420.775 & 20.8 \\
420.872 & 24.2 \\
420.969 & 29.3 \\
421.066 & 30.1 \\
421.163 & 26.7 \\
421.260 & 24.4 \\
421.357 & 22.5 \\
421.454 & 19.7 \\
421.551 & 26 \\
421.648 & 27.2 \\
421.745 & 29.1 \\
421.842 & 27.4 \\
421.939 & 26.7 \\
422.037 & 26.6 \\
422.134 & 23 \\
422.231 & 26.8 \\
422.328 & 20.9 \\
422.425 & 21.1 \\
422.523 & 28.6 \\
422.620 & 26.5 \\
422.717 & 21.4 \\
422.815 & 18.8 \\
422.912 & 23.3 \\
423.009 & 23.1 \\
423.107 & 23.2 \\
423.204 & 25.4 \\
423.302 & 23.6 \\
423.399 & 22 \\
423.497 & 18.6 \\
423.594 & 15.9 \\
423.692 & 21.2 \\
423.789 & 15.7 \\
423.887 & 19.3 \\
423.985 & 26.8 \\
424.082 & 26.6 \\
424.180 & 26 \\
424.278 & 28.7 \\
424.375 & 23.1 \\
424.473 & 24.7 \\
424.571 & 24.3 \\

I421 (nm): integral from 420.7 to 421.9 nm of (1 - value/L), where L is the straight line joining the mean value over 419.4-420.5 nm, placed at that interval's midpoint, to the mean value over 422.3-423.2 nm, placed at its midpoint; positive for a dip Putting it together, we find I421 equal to -0.20 nm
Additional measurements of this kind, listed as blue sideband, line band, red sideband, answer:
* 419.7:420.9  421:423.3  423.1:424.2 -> -0.37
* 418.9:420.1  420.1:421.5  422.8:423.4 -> -0.14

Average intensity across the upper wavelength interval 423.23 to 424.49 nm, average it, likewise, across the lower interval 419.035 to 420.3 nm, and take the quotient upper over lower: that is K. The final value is 1.1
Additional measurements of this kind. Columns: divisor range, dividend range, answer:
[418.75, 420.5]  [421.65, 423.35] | 1.18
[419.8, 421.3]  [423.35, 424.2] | 0.93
